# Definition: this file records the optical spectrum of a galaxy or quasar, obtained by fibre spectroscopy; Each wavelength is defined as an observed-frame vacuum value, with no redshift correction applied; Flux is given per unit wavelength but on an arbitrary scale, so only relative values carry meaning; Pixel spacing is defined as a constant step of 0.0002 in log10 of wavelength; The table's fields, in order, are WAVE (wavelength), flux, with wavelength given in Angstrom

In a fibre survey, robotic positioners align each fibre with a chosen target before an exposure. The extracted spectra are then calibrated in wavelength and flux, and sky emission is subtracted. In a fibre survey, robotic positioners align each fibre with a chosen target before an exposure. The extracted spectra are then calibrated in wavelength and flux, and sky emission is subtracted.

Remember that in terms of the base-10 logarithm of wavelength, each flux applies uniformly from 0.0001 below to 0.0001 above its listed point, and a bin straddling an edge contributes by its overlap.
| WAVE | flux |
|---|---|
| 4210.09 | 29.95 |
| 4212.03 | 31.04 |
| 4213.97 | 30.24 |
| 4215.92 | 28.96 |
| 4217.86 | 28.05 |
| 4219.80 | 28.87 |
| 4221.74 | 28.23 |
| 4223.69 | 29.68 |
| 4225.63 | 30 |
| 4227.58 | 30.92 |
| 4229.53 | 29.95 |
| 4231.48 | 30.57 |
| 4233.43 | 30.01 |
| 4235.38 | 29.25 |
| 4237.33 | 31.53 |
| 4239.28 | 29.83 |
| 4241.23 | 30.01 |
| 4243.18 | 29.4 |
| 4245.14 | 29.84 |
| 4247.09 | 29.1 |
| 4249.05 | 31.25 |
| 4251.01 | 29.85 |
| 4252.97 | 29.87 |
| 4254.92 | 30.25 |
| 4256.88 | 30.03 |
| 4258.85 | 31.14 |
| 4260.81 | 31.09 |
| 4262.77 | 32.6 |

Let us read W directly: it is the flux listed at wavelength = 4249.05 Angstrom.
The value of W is 31.25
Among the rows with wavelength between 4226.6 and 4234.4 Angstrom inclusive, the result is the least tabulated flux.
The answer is 29.95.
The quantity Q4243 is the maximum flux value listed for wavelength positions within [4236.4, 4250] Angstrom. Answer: 31.53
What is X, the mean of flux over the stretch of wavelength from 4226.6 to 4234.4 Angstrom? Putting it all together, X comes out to 30.3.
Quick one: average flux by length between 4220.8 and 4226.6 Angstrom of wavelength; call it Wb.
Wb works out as 29.3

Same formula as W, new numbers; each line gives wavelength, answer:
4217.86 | 28.05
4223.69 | 29.68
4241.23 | 30.01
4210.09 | 29.95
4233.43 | 30.01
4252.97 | 29.87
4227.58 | 30.92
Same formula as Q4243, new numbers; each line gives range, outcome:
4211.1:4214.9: 31.04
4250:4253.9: 29.87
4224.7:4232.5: 30.92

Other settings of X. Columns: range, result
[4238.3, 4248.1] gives 29.7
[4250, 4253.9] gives 29.8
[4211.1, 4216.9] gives 30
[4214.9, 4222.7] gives 28.5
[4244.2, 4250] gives 30.1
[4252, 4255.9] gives 30.1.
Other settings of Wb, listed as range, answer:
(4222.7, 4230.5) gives 30.1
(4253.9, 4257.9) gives 30.1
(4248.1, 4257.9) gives 30.2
